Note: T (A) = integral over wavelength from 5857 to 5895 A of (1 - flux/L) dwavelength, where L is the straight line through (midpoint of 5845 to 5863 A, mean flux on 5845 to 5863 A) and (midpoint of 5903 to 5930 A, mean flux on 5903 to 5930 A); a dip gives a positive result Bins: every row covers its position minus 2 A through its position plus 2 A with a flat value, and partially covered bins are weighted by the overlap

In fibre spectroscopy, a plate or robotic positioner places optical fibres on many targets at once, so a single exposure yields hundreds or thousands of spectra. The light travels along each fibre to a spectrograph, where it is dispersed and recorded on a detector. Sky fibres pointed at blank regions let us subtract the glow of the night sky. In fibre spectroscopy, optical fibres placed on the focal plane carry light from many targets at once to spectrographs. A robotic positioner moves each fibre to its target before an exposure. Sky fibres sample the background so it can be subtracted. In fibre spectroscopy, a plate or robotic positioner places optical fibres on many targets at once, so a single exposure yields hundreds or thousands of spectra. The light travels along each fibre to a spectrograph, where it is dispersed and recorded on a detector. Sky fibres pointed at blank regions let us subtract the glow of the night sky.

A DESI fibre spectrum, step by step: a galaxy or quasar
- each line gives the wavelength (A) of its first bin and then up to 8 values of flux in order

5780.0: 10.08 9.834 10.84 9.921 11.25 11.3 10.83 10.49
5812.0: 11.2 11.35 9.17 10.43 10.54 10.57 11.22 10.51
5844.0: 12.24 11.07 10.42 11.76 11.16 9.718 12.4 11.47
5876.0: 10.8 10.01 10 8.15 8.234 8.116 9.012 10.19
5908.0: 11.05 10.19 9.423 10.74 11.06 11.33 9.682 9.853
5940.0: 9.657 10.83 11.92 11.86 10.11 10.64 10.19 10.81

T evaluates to 2.5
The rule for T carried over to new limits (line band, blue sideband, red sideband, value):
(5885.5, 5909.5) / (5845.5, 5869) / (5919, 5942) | 3.53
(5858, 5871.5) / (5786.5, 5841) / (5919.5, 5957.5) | -0.55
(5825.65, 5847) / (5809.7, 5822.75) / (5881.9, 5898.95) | -2.07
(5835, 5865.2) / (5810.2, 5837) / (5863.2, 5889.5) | -1.48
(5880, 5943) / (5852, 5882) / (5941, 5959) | 7.05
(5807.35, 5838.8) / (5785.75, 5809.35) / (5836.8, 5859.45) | 1.03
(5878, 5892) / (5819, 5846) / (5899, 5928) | 1.69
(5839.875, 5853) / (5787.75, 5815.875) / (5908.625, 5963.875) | -0.51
